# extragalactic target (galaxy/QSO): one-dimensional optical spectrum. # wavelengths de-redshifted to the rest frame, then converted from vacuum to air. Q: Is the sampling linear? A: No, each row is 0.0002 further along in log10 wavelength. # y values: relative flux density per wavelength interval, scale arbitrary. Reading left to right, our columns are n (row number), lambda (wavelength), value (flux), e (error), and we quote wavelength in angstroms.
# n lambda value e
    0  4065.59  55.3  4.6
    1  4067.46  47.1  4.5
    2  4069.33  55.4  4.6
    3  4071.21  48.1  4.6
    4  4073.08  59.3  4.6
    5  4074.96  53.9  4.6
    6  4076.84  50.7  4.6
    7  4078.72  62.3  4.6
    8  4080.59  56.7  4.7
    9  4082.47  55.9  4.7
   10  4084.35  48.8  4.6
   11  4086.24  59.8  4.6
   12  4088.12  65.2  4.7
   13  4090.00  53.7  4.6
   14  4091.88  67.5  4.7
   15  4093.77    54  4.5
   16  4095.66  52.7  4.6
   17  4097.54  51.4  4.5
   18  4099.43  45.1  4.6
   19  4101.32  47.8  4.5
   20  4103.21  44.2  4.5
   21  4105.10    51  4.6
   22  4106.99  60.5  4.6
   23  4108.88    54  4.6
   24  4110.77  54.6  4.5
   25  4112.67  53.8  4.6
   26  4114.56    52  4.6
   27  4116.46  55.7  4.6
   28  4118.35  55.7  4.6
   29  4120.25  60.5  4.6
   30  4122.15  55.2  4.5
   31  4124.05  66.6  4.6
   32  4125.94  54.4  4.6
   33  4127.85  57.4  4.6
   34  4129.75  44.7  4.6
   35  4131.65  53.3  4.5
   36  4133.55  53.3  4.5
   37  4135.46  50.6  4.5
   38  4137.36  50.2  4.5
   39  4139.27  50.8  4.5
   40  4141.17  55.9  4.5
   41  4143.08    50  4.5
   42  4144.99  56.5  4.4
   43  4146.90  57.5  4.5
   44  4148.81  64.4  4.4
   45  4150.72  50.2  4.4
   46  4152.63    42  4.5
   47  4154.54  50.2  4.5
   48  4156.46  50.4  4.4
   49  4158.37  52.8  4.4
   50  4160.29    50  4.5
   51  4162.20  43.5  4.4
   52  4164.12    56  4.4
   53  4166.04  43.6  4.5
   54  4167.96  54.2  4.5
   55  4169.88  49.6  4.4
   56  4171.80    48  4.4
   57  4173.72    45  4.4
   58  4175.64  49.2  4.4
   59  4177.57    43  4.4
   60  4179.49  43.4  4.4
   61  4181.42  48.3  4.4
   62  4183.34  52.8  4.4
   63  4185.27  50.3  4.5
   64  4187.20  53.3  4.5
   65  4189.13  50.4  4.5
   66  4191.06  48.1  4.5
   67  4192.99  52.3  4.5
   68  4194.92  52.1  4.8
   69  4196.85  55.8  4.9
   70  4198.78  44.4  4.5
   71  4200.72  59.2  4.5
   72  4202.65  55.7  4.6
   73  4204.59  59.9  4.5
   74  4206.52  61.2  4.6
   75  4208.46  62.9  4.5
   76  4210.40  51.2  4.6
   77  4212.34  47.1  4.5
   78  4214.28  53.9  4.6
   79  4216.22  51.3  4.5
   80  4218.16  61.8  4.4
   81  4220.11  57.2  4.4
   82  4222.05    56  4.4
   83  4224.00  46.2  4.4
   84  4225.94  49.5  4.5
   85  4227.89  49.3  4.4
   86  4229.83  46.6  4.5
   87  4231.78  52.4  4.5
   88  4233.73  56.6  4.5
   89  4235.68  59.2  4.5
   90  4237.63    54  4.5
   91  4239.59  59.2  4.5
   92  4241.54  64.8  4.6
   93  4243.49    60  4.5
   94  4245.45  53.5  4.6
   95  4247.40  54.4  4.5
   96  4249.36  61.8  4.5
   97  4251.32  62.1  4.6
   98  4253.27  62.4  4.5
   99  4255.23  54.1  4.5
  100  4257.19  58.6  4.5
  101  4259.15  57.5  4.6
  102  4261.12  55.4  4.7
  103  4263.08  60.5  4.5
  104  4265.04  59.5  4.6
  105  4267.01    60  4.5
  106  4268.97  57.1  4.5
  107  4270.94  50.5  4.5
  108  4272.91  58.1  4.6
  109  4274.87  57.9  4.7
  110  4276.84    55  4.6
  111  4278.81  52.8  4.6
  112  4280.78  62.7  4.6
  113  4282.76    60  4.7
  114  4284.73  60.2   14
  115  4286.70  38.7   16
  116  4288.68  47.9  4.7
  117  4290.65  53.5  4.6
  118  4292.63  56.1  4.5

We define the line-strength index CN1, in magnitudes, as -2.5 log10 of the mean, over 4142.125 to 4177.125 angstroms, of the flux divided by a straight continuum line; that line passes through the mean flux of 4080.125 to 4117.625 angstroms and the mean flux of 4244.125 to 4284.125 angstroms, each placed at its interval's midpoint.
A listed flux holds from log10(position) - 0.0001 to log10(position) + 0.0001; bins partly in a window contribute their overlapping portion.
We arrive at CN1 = 0.10 mag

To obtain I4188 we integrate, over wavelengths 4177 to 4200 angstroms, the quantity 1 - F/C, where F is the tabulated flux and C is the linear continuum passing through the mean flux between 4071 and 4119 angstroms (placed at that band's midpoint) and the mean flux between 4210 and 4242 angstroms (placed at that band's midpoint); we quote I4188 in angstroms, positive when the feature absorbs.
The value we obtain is 1.8 angstroms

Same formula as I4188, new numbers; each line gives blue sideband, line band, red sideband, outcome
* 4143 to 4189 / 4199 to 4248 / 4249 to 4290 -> -1.26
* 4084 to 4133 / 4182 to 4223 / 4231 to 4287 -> 1.69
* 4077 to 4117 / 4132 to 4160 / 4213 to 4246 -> 1.10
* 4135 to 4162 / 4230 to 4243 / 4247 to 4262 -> 0.06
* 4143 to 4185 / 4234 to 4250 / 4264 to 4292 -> -1.37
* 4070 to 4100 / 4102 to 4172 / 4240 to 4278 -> 4.23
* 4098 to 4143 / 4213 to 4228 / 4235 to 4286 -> 0.90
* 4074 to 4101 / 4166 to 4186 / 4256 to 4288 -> 2.77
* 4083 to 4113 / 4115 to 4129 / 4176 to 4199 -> -1.24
